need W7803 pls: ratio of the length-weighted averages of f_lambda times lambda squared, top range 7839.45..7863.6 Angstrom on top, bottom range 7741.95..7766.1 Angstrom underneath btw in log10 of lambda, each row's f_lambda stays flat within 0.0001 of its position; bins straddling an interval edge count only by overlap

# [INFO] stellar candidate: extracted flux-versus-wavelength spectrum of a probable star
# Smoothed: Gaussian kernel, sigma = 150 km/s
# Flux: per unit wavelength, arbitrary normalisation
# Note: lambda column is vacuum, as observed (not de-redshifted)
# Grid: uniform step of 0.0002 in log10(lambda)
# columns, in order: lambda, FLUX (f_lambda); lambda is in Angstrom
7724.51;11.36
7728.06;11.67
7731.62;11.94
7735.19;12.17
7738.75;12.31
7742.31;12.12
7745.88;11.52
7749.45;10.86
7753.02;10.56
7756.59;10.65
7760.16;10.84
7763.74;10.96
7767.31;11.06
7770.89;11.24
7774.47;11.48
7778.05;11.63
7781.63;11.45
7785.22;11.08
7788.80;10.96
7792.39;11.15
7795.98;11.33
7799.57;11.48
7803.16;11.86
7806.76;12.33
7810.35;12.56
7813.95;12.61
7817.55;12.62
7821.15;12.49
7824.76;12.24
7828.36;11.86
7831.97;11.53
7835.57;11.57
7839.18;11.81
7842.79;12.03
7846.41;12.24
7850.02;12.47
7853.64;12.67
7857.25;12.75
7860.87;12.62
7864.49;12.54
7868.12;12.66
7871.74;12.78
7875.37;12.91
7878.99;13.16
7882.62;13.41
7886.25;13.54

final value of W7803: 1.16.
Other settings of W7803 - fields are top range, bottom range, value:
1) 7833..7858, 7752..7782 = 1.12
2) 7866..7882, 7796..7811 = 1.10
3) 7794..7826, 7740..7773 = 1.11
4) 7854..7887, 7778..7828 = 1.11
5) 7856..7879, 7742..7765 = 1.19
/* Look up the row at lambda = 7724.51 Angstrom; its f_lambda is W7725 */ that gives 11.36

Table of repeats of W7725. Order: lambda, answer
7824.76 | 12.24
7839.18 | 11.81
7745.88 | 11.52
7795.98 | 11.33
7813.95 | 12.61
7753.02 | 10.56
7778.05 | 11.63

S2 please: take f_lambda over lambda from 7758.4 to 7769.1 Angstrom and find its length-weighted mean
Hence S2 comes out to 11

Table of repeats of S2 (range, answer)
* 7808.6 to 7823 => 12.6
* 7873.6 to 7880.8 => 13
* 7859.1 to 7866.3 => 12.6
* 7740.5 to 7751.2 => 11.5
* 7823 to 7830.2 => 12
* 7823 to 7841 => 11.8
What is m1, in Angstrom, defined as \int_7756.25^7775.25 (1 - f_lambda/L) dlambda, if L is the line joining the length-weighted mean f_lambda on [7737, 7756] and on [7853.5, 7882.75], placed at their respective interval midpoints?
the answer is 1.0 Angstrom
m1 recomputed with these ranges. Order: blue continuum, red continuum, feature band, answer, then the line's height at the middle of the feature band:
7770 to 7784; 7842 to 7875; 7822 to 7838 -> 0.4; 12.2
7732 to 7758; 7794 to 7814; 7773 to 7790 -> 0.7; 11.8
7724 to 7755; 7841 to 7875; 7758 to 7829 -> 2.3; 12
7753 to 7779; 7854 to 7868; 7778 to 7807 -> 0.2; 11.5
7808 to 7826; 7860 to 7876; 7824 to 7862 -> 1.3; 12.6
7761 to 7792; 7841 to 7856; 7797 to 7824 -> -1.1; 11.8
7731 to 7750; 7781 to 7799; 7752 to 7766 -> 1.0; 11.6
